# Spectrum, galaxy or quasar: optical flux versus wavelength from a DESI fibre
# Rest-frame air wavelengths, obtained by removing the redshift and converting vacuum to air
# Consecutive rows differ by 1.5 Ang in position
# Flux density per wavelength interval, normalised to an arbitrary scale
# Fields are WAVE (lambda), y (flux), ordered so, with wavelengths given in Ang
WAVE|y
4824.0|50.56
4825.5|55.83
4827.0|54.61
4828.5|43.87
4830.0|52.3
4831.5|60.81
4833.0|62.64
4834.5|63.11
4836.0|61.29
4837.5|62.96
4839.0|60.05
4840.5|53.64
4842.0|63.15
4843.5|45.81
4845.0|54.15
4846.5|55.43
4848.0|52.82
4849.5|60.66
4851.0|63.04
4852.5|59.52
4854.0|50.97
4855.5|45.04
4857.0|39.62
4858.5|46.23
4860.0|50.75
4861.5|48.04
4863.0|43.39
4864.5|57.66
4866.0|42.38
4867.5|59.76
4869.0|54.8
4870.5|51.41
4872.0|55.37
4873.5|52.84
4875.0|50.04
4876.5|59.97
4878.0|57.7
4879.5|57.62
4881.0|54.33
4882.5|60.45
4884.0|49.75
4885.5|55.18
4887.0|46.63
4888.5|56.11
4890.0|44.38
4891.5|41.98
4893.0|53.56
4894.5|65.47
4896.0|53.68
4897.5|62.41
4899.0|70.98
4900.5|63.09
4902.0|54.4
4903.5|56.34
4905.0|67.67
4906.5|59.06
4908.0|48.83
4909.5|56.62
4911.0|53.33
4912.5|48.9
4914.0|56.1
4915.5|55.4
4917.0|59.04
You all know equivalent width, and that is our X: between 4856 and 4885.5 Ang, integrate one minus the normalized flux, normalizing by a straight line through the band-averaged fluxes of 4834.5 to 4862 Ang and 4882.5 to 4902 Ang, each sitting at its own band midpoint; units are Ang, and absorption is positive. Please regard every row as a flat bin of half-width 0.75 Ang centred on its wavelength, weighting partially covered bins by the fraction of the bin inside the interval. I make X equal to 1.45 Ang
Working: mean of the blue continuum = 54.4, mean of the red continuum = 55.4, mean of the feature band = 52.2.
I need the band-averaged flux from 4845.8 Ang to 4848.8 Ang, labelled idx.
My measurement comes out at 54.2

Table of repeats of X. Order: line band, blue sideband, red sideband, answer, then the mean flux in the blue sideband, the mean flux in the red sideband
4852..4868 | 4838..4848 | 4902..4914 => 1.8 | 55.4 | 55.8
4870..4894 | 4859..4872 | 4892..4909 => 0.8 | 51.2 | 59.3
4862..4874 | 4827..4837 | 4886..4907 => 1.0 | 57.3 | 56.8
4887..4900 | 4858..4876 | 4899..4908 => 0.5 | 51.2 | 60.1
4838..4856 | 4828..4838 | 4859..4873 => -0.1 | 58.4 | 51.4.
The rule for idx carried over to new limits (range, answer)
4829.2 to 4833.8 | 58.5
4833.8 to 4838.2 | 62.4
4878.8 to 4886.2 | 55.5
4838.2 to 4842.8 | 58.8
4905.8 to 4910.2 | 54.8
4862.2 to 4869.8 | 51.6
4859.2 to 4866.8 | 48.5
